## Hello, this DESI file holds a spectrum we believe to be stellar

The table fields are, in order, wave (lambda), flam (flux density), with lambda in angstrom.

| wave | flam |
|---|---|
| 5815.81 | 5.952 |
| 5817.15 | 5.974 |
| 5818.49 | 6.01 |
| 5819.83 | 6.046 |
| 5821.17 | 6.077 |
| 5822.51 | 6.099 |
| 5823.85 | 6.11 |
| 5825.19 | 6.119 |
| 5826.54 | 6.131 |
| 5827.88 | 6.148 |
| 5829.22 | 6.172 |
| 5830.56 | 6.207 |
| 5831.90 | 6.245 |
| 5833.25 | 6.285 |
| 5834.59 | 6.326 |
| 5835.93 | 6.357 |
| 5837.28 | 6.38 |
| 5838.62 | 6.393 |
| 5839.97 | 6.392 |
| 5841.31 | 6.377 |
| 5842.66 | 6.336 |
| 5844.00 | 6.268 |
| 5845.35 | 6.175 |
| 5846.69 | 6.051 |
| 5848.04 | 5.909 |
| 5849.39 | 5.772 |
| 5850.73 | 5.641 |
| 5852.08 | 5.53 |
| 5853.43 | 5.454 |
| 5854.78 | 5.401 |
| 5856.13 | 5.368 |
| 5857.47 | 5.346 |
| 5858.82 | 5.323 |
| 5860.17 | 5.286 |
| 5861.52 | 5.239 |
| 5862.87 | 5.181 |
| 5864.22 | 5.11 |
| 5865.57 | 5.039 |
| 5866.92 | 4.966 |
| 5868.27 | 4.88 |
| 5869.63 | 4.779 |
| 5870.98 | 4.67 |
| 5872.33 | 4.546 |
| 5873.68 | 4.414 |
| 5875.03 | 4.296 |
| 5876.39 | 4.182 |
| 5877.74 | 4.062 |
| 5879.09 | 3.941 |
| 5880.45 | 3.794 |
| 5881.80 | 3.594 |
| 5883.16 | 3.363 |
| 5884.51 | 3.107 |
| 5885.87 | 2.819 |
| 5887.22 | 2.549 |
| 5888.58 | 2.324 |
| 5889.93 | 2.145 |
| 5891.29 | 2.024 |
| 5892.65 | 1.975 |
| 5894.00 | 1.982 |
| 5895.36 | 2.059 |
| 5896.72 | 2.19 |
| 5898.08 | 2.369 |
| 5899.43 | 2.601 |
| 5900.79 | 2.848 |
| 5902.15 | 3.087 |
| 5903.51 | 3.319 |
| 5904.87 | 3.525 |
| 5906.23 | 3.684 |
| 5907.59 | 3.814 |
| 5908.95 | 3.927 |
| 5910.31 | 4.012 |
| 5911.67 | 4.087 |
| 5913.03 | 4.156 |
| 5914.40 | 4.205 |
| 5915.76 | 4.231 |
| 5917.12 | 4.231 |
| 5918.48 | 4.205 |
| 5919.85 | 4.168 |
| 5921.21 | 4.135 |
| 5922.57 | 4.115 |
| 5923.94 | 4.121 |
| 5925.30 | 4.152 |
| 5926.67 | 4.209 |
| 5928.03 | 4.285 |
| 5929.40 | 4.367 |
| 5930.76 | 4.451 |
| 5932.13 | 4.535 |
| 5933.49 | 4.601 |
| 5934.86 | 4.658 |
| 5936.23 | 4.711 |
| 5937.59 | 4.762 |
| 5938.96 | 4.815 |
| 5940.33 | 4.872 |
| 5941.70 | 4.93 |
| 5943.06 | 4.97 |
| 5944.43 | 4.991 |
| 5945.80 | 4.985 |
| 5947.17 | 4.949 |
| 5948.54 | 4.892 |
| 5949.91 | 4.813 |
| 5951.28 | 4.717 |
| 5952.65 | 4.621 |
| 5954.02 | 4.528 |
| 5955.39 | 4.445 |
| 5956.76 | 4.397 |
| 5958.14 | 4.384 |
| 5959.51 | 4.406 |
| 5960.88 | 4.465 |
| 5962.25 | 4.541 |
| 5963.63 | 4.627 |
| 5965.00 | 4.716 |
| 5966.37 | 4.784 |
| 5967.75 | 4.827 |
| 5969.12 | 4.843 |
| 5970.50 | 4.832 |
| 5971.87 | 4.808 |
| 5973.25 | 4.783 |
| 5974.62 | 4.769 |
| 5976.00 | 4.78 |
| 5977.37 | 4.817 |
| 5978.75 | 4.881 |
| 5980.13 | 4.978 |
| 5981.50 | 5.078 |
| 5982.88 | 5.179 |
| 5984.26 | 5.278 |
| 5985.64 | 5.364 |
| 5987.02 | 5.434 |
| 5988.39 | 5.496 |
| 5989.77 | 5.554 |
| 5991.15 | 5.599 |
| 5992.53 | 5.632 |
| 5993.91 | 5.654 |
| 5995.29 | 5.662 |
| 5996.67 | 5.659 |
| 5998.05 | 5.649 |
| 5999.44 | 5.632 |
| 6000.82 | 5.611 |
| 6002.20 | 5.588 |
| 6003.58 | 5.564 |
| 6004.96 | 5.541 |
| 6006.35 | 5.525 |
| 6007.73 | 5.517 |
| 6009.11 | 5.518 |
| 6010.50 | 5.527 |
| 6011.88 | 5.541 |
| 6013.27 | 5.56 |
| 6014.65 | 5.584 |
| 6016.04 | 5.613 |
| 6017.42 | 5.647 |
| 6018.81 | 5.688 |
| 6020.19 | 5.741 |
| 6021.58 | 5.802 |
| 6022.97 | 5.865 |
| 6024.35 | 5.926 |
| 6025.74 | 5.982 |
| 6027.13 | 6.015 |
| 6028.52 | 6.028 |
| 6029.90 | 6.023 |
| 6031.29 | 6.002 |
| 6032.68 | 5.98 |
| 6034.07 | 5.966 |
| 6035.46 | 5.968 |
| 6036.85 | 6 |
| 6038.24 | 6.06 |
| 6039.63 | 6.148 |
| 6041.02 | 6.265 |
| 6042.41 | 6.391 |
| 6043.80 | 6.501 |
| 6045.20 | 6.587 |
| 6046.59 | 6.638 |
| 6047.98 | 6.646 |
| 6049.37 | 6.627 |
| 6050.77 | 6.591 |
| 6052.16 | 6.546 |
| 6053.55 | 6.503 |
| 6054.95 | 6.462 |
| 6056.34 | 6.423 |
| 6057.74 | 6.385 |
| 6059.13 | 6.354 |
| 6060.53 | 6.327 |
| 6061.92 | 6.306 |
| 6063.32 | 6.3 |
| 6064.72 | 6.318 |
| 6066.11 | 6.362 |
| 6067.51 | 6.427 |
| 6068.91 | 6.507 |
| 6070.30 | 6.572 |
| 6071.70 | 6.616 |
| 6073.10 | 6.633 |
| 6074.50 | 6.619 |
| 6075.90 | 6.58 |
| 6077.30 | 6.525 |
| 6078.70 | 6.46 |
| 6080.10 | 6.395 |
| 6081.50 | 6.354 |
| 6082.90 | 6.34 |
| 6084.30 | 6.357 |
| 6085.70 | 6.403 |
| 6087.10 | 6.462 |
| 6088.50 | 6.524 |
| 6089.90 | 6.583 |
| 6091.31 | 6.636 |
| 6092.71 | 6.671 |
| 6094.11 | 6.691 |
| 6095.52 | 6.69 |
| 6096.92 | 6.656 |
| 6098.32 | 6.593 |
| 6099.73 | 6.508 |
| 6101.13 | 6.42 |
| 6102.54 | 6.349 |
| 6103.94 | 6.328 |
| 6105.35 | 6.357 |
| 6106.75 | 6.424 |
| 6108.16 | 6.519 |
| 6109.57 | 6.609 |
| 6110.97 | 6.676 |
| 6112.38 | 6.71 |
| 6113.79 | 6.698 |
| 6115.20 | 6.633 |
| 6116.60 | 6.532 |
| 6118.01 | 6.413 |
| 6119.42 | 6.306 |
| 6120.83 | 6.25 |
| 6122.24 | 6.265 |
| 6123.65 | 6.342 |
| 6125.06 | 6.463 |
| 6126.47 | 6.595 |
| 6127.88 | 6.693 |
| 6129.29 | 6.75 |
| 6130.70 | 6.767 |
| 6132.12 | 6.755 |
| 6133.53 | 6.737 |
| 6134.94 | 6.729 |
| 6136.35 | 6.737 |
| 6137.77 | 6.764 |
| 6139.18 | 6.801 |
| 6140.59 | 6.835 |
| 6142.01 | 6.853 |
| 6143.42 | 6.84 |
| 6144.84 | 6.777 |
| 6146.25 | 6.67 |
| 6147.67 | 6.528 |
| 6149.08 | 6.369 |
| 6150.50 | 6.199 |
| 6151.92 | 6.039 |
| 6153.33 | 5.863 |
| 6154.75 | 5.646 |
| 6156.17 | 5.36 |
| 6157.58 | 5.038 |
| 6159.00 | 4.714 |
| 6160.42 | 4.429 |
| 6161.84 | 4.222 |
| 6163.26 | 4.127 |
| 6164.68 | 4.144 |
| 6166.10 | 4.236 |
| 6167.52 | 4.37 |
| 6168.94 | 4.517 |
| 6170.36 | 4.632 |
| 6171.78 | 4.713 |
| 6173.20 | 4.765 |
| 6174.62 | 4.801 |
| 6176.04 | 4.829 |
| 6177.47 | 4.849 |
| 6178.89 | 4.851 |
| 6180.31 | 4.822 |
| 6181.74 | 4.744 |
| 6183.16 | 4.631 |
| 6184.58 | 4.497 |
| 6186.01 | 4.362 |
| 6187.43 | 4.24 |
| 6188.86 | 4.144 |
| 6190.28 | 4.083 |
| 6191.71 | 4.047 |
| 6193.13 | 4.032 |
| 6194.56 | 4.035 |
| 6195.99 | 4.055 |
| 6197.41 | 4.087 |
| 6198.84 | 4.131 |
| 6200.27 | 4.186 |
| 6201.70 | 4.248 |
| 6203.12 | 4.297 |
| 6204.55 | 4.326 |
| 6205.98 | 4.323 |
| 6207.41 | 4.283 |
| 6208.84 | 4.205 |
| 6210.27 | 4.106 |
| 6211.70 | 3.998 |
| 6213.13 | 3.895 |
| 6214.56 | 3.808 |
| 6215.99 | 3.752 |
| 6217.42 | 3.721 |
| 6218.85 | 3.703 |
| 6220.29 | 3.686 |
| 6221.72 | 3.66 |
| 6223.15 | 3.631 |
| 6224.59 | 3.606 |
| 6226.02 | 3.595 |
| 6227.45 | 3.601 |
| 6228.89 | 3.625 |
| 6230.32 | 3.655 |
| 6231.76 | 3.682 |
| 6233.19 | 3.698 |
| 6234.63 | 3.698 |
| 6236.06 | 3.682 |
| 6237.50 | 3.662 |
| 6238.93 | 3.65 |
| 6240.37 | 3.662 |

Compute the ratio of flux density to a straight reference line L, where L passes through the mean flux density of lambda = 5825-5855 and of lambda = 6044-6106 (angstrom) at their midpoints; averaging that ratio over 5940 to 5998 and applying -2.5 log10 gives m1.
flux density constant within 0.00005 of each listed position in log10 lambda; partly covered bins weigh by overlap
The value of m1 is 0.262 mag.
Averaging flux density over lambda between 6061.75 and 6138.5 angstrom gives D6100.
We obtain 6.53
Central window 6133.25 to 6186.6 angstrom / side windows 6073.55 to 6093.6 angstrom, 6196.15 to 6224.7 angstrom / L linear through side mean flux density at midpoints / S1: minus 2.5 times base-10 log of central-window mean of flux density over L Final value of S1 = -0.08 mag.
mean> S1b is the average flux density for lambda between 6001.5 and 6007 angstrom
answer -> 5.55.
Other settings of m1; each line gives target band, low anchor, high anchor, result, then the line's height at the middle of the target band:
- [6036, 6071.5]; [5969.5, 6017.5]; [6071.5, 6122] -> -0.07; 6.03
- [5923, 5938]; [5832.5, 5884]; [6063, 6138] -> 0.26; 5.64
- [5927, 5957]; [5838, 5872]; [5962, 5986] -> 0.08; 5.06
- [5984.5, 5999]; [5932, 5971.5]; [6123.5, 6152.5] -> -0.09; 5.13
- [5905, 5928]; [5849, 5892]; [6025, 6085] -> 0.19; 4.86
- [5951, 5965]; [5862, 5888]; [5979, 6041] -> 0.13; 5.09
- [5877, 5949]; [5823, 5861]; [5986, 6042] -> 0.48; 5.88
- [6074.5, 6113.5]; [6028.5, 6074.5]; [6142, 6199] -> -0.12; 5.84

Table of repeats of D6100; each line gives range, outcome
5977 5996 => 5.34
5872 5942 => 3.71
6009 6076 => 6.18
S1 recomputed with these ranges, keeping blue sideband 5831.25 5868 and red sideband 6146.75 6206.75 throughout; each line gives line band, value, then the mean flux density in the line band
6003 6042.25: -0.12 mag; 5.82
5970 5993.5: 0.04 mag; 5.14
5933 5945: 0.14 mag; 4.81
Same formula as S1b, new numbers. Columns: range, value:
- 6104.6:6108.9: 6.43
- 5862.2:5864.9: 5.15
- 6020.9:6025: 5.87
